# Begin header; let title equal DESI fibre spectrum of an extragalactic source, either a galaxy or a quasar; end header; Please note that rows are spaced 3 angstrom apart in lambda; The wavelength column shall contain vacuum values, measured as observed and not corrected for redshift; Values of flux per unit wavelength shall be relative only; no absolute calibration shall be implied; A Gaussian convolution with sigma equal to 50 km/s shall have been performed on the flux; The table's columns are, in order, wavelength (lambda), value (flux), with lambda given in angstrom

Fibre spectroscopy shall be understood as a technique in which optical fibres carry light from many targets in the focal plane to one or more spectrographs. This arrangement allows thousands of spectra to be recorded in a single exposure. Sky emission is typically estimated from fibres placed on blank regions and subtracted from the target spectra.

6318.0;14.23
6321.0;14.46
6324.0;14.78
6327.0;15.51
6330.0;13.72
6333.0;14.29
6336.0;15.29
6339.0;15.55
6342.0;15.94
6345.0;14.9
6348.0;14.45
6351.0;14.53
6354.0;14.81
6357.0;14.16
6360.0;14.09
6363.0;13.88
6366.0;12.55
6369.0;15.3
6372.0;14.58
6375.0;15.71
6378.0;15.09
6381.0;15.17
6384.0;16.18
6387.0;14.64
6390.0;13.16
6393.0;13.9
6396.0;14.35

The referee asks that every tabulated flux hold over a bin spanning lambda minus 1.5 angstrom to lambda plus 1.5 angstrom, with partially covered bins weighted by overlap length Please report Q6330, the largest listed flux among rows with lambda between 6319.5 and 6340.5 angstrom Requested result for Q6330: 15.55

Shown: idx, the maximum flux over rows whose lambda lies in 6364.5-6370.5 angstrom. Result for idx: 15.3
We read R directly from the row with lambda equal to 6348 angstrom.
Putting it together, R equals 14.45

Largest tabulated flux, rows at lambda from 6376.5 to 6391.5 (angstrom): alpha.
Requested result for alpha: 16.18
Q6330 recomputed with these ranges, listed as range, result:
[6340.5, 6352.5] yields 15.94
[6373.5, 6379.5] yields 15.71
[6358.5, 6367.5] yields 14.09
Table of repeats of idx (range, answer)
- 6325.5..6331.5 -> 15.51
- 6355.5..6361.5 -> 14.16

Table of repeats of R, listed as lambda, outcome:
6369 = 15.3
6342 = 15.94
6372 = 14.58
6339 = 15.55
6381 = 15.17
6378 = 15.09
